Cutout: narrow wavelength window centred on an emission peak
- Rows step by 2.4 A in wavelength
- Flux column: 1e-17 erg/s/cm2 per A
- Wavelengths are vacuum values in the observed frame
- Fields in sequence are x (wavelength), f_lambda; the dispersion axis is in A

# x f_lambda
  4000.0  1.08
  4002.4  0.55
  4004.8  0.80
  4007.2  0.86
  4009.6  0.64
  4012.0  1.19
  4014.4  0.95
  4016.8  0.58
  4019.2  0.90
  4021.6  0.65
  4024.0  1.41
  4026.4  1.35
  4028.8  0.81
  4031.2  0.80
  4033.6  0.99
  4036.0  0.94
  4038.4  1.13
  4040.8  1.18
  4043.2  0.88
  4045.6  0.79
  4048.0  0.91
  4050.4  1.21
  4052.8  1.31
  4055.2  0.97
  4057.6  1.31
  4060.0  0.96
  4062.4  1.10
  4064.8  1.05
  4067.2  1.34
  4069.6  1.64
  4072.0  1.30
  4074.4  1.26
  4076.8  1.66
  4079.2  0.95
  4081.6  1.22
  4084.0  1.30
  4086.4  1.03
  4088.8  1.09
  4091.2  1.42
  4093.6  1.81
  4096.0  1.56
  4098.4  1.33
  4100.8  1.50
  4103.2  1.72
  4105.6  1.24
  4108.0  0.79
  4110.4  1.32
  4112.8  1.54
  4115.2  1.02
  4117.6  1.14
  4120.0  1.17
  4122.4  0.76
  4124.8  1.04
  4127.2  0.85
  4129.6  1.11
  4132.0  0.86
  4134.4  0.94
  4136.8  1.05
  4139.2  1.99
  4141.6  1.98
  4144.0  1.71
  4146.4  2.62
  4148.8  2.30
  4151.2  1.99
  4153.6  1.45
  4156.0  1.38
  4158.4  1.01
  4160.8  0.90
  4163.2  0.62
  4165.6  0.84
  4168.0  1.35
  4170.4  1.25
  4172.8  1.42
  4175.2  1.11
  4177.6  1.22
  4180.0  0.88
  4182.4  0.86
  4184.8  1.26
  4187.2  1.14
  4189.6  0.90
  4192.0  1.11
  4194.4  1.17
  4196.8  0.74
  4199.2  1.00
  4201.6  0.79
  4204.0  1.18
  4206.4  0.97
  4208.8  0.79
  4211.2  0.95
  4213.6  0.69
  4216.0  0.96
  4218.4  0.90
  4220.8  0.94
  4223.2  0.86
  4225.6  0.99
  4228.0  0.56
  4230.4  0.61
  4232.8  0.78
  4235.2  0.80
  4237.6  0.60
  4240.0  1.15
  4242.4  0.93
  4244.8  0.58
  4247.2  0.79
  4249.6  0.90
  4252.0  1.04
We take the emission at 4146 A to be C IV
